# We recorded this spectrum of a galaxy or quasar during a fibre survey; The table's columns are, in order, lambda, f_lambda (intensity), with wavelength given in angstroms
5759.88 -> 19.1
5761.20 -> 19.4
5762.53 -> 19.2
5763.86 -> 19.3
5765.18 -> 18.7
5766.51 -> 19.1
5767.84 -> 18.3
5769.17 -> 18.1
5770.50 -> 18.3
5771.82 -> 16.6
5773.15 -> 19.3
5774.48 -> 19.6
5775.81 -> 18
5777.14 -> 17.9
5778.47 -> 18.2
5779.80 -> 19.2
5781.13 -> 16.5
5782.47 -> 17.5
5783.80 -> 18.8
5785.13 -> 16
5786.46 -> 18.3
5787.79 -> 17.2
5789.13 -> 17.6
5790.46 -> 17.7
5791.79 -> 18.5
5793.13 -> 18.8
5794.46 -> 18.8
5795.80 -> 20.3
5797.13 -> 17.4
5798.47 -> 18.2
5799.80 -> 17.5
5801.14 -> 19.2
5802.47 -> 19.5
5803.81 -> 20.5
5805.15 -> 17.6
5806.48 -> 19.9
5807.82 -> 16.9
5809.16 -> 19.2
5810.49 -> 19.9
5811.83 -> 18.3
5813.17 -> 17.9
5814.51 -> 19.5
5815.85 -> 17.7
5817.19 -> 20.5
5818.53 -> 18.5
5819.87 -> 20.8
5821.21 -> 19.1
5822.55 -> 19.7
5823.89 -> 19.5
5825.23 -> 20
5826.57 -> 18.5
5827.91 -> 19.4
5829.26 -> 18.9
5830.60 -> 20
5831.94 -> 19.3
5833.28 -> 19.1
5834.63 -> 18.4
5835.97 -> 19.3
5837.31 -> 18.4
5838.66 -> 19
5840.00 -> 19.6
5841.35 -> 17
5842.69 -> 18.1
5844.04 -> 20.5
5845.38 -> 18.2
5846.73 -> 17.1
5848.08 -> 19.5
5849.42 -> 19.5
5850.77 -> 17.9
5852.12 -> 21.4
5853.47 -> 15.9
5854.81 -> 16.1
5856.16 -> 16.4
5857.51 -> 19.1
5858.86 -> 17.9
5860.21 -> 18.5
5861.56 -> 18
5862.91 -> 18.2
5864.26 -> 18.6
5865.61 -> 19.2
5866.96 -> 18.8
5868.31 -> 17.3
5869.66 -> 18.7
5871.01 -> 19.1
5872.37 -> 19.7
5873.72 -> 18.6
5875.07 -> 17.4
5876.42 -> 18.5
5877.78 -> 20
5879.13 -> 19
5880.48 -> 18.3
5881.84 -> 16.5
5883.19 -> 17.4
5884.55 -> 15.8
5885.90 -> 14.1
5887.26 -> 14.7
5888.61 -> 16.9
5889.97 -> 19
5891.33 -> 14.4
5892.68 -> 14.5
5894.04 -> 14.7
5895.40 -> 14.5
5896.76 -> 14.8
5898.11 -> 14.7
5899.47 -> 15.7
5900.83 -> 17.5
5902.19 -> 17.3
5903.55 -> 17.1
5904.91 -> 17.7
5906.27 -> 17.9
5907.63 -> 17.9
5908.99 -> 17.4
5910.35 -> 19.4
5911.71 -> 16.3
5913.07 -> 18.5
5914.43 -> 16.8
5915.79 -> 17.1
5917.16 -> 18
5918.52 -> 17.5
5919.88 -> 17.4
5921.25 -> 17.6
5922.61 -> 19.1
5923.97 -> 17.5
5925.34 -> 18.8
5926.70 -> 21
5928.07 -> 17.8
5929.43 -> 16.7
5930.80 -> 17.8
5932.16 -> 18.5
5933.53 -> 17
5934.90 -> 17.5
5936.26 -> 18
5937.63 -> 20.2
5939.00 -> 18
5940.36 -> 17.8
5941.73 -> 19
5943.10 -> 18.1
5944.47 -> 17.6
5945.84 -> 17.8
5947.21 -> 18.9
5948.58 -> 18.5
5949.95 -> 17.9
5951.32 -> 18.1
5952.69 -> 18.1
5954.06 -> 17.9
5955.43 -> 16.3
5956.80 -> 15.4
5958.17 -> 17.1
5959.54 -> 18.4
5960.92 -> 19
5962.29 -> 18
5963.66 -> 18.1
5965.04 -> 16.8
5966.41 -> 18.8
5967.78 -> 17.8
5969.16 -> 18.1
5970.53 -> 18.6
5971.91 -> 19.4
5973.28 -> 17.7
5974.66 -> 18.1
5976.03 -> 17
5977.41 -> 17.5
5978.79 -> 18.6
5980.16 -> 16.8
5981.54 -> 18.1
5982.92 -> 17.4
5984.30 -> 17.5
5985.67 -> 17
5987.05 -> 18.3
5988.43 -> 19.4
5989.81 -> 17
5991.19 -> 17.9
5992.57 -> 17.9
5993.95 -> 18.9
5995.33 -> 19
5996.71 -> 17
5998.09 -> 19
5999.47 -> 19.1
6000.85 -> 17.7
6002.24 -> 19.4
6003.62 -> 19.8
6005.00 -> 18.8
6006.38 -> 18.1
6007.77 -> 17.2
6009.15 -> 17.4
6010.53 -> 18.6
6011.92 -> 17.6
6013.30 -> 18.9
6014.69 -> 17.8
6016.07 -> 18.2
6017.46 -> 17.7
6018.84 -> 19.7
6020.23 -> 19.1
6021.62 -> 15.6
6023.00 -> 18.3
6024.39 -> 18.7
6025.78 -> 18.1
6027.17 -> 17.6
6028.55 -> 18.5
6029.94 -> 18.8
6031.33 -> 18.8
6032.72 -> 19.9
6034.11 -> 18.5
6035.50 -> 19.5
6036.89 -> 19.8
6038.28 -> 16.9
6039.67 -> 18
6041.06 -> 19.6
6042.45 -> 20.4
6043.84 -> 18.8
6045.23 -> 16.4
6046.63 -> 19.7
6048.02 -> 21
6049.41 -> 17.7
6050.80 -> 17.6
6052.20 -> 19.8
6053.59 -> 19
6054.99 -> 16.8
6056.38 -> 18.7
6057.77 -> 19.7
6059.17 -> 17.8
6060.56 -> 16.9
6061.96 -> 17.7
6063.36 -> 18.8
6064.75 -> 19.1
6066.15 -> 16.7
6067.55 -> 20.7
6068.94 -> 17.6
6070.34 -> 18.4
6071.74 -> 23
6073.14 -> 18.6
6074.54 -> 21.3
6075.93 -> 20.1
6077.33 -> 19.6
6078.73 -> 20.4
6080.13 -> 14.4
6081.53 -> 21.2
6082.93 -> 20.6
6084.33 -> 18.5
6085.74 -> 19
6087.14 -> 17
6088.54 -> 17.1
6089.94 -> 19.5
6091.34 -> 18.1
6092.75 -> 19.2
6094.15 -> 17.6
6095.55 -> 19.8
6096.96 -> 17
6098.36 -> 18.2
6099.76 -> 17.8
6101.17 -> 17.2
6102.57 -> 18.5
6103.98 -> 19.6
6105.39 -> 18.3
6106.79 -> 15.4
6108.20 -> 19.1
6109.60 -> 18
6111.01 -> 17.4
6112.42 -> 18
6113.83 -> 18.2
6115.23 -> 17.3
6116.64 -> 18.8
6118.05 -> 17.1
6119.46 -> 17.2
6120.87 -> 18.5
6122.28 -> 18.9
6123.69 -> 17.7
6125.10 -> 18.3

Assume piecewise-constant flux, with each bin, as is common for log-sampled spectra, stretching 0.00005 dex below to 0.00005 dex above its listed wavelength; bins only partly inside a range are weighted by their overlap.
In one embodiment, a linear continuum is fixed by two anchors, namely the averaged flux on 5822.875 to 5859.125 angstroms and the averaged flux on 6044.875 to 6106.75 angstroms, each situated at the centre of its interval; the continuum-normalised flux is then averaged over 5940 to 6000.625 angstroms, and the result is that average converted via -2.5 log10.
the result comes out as 0.04 mag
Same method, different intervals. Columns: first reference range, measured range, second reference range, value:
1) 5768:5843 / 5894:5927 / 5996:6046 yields 0.07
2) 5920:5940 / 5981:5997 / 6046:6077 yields 0.03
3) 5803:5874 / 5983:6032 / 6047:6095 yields 0.03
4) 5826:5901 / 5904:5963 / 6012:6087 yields 0.01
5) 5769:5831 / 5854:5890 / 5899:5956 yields 0.02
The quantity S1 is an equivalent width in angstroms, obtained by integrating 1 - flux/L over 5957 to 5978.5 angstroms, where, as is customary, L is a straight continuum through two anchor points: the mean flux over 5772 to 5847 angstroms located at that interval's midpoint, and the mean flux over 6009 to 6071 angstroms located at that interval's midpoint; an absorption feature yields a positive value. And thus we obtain 0.6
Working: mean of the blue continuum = 18.7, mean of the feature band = 18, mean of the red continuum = 18.5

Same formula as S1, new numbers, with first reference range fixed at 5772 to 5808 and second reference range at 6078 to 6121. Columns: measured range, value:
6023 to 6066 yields -0.89 angstroms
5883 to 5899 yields 2.52 angstroms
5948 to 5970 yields 0.58 angstroms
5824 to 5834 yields -0.55 angstroms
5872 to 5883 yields -0.08 angstroms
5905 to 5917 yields 0.39 angstroms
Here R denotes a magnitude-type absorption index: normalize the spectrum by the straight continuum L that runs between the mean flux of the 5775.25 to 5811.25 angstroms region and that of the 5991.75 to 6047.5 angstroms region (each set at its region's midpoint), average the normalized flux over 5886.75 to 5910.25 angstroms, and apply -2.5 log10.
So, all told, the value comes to 0.13 mag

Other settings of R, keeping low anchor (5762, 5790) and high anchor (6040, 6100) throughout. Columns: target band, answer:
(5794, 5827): -0.04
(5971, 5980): 0.03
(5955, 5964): 0.06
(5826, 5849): -0.03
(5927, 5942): 0.02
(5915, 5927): 0.02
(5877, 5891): 0.08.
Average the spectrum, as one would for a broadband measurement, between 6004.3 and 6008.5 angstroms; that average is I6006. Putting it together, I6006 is 18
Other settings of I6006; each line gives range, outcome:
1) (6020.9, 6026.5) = 17.7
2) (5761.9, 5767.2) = 19.1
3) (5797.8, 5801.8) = 18.3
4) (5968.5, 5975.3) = 18.4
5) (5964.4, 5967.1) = 17.9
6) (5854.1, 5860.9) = 17.6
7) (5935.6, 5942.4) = 18.6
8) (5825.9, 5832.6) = 19.2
